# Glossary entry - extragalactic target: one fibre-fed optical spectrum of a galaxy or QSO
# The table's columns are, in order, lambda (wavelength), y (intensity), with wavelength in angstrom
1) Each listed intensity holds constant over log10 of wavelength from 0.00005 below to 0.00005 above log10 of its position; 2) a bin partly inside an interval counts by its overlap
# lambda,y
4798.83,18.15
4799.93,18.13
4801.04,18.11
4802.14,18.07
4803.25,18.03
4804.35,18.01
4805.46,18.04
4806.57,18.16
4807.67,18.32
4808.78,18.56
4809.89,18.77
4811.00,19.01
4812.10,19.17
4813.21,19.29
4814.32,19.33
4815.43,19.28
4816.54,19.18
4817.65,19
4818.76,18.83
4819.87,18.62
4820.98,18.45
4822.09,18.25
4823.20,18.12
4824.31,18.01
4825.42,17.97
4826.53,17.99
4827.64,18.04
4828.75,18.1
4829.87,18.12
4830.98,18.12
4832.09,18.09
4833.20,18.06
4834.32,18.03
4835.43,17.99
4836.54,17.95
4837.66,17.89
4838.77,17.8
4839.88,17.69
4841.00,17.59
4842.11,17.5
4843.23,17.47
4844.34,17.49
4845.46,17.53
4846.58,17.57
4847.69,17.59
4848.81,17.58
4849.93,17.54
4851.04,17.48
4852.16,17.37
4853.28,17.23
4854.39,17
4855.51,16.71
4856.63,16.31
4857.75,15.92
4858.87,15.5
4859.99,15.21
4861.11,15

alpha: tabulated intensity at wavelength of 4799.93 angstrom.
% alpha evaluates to 18.13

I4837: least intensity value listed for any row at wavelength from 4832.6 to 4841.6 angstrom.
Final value 17.59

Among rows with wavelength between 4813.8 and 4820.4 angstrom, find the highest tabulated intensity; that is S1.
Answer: 19.33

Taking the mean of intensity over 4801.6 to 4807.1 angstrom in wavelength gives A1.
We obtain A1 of 18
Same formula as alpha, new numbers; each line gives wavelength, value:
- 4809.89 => 18.77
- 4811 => 19.01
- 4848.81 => 17.58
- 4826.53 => 17.99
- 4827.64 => 18.04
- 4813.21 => 19.29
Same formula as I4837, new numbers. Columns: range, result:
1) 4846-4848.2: 17.57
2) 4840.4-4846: 17.47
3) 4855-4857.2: 16.31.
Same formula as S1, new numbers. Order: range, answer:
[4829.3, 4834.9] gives 18.12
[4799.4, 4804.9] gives 18.13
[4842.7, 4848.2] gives 17.59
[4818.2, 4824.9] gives 18.83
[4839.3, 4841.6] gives 17.69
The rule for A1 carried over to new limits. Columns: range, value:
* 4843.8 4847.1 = 17.5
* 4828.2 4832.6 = 18.1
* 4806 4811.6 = 18.6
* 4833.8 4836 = 18.1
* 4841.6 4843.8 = 17.5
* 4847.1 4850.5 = 17.6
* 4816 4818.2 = 19.1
